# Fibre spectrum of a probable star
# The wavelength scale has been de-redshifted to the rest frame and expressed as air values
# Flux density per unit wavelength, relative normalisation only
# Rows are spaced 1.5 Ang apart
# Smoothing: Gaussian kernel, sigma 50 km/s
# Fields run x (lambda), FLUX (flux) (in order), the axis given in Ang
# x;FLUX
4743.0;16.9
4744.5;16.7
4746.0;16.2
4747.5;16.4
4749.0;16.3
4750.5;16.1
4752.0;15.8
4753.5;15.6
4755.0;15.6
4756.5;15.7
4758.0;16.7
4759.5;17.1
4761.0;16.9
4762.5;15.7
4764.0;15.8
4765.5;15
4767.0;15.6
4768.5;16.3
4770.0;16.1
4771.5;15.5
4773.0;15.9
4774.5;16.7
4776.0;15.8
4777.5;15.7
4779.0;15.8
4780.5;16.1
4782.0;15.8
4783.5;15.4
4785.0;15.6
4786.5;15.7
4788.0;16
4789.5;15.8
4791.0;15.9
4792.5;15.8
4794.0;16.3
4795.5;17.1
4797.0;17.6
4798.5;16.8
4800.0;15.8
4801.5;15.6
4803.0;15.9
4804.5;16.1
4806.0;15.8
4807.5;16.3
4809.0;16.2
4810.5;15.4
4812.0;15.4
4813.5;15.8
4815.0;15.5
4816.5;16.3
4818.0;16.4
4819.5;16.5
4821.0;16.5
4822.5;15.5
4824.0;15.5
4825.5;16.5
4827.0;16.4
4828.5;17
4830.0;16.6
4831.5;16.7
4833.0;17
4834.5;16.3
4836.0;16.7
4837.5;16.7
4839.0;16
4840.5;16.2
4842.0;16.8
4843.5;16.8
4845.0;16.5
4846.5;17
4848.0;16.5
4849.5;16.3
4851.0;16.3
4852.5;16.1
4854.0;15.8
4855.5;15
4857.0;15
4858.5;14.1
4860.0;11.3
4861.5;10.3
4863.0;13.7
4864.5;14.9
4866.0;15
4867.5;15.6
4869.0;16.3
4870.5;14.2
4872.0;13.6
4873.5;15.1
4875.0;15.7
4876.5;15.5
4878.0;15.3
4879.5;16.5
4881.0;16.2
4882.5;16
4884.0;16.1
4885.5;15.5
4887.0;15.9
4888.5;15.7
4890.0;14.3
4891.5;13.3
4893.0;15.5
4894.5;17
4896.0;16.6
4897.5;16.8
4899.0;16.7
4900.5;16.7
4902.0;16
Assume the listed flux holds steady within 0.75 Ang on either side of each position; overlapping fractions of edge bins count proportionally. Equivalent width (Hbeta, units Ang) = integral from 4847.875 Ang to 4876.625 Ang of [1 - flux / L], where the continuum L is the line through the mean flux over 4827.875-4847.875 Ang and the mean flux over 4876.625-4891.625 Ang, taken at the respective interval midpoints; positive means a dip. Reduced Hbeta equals 2.3 Ang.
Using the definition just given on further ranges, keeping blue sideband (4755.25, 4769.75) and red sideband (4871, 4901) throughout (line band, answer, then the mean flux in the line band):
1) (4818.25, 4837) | -0.7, 16.4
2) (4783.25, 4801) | -0.2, 16.2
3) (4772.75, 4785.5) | 0.1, 15.9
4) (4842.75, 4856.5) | -0.4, 16.2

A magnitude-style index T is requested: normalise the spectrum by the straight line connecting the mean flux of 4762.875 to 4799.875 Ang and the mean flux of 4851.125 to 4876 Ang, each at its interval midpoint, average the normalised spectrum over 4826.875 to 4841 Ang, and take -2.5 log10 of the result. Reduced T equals -0.104 mag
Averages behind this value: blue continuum 16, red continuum 14.5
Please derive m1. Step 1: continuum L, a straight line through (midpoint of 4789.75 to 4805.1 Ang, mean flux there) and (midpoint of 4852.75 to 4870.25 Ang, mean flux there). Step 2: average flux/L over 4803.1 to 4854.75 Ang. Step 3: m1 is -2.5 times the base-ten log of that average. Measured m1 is -0.07 mag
